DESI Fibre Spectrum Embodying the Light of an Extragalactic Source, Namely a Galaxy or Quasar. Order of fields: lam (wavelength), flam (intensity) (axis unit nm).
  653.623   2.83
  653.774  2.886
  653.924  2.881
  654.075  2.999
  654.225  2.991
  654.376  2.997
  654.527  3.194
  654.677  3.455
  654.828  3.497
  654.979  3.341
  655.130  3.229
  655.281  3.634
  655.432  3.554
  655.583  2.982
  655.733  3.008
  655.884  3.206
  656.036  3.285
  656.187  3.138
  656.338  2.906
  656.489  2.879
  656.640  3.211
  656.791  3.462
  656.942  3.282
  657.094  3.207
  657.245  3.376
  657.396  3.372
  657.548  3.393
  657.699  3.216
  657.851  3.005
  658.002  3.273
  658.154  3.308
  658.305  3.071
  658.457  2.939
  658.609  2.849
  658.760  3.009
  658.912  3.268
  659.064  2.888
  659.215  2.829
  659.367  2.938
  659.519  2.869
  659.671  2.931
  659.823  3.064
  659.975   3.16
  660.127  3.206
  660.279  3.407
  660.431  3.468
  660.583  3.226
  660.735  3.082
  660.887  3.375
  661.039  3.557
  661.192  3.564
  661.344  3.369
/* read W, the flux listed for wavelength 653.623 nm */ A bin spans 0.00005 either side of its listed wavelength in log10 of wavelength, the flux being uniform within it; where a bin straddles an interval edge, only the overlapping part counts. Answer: 2.83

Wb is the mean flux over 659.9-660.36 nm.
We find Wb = 3.26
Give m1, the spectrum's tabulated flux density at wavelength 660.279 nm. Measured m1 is 3.407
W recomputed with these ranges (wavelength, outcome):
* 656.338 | 2.906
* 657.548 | 3.393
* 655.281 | 3.634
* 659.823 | 3.064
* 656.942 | 3.282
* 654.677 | 3.455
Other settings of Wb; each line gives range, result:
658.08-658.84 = 3.04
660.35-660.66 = 3.35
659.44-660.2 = 3.04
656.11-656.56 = 2.98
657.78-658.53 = 3.12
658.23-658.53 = 3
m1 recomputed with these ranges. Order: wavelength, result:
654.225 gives 2.991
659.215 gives 2.829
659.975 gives 3.16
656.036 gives 3.285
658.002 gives 3.273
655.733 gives 3.008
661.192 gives 3.564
